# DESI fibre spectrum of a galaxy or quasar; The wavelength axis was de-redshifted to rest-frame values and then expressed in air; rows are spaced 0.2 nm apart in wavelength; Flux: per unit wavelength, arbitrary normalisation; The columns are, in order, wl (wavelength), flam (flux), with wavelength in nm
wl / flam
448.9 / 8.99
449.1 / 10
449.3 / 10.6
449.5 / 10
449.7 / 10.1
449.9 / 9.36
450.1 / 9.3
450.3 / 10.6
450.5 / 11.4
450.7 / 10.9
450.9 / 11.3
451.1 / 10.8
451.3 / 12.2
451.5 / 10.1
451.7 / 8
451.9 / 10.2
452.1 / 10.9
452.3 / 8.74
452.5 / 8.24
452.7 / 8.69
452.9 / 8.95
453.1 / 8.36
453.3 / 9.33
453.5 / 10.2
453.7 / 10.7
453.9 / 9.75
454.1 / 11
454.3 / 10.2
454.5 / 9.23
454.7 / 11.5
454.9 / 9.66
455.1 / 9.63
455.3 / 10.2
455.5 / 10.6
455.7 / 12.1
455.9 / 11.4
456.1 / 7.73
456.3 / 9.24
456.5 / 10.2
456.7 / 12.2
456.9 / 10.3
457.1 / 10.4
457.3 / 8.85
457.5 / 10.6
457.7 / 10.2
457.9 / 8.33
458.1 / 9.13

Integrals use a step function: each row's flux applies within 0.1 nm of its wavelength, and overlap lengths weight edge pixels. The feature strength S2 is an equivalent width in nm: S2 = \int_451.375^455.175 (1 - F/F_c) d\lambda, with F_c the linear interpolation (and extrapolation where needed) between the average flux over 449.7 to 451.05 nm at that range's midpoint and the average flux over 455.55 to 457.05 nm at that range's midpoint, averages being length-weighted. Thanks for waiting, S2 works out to 0.29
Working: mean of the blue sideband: 10.5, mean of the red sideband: 10.5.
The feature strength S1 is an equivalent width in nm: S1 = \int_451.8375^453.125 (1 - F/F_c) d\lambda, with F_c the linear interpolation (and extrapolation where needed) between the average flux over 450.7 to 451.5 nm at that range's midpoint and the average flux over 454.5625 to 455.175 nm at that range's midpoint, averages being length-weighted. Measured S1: 0.20 nm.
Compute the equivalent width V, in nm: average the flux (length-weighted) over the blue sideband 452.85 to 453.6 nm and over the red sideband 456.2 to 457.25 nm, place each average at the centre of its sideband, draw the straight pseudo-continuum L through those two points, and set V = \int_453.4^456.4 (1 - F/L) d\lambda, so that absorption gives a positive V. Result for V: -0.13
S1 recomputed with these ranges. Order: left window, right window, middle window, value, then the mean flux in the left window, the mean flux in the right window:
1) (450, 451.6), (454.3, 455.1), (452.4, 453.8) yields 0.157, 10.8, 10.1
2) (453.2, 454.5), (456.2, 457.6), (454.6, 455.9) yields -0.063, 10.1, 10.3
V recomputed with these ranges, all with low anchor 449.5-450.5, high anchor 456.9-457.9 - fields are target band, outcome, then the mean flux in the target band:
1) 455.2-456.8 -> -0.090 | 10.5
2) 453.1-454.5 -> -0.008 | 10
